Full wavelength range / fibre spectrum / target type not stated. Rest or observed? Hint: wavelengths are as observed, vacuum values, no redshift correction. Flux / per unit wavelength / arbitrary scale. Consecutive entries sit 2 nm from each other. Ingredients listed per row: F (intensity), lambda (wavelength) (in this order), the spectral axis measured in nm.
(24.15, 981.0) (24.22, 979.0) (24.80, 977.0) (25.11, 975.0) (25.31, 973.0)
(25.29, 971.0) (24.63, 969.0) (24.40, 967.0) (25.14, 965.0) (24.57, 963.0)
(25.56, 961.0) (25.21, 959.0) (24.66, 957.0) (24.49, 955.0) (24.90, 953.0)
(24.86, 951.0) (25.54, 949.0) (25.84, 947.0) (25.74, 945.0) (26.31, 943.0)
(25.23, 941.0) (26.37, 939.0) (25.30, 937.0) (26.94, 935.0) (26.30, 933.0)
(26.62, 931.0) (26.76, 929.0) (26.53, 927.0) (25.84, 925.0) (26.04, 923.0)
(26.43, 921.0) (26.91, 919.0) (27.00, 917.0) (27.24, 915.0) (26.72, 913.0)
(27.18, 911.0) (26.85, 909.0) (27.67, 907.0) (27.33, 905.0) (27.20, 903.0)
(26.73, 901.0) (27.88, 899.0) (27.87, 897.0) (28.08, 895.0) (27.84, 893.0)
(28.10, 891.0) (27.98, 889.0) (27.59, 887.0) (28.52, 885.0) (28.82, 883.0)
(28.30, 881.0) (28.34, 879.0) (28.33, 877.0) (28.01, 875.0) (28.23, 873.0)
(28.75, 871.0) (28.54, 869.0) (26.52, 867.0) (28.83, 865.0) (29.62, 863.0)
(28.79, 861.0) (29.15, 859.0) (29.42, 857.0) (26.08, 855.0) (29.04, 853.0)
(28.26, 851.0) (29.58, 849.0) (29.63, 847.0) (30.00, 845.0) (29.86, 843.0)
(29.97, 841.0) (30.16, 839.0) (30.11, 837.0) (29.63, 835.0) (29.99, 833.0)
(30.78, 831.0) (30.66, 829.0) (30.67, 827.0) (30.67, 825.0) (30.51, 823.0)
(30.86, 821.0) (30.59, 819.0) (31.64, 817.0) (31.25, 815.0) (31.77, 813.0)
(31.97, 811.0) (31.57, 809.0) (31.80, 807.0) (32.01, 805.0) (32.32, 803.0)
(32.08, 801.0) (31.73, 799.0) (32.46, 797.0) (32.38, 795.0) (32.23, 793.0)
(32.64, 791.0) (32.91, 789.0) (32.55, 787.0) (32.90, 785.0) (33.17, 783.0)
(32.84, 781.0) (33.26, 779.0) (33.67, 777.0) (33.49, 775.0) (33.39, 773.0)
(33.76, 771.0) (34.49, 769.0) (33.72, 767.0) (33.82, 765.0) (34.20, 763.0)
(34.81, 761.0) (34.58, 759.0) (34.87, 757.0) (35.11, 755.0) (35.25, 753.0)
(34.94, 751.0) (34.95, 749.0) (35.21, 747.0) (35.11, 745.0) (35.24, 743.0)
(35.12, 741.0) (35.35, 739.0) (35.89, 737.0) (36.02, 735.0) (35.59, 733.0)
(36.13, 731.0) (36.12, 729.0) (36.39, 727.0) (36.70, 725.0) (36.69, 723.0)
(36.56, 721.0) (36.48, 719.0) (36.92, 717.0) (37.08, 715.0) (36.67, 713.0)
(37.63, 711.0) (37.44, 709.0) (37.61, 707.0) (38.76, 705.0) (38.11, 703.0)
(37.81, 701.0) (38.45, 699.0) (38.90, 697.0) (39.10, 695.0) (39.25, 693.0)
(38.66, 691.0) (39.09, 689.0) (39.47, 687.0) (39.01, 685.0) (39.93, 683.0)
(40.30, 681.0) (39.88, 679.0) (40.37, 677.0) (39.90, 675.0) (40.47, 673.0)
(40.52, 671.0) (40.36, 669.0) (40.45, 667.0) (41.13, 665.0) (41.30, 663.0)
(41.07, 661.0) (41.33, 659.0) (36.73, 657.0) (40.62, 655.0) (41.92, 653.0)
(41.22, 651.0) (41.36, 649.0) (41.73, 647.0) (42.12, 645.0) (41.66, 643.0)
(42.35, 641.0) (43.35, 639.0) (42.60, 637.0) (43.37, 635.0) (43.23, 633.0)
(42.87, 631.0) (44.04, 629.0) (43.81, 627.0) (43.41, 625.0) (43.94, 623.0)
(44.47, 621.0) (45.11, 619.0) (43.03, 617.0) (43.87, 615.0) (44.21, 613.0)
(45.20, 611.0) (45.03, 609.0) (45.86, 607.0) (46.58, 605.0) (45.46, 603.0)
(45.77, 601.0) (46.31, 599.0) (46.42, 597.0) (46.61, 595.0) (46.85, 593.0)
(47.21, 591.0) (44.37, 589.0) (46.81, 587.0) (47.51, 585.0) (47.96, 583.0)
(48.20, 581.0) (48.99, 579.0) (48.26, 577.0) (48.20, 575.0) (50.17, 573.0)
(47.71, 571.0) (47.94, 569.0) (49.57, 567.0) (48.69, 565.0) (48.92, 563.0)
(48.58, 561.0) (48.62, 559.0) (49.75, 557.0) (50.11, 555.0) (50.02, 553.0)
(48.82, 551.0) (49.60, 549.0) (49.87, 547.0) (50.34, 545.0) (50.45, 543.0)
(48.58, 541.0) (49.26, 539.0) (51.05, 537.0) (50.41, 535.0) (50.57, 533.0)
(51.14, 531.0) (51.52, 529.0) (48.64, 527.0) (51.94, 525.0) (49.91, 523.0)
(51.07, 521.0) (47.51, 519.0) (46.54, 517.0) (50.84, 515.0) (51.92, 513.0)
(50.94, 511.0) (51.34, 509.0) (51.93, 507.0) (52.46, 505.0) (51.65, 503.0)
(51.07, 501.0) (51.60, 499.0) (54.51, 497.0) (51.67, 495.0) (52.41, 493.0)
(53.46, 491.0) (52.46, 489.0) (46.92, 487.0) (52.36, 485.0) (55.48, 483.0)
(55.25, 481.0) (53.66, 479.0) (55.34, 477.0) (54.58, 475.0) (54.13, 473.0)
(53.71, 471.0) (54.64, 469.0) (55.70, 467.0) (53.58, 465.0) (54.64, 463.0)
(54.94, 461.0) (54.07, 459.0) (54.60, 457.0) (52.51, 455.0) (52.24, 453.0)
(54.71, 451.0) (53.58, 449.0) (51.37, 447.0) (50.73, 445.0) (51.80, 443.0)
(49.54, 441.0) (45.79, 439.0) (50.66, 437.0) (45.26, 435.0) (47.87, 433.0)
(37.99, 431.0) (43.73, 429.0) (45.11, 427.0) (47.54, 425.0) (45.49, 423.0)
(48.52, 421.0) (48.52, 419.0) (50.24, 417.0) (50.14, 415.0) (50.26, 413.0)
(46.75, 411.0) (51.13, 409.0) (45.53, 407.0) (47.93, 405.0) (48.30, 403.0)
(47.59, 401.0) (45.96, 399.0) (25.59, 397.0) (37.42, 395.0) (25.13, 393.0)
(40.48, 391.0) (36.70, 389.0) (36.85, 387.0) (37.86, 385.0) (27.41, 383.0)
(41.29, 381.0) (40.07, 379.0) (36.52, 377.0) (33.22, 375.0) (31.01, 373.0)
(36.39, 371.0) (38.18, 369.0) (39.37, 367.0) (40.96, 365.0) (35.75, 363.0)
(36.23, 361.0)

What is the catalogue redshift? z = 0.000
